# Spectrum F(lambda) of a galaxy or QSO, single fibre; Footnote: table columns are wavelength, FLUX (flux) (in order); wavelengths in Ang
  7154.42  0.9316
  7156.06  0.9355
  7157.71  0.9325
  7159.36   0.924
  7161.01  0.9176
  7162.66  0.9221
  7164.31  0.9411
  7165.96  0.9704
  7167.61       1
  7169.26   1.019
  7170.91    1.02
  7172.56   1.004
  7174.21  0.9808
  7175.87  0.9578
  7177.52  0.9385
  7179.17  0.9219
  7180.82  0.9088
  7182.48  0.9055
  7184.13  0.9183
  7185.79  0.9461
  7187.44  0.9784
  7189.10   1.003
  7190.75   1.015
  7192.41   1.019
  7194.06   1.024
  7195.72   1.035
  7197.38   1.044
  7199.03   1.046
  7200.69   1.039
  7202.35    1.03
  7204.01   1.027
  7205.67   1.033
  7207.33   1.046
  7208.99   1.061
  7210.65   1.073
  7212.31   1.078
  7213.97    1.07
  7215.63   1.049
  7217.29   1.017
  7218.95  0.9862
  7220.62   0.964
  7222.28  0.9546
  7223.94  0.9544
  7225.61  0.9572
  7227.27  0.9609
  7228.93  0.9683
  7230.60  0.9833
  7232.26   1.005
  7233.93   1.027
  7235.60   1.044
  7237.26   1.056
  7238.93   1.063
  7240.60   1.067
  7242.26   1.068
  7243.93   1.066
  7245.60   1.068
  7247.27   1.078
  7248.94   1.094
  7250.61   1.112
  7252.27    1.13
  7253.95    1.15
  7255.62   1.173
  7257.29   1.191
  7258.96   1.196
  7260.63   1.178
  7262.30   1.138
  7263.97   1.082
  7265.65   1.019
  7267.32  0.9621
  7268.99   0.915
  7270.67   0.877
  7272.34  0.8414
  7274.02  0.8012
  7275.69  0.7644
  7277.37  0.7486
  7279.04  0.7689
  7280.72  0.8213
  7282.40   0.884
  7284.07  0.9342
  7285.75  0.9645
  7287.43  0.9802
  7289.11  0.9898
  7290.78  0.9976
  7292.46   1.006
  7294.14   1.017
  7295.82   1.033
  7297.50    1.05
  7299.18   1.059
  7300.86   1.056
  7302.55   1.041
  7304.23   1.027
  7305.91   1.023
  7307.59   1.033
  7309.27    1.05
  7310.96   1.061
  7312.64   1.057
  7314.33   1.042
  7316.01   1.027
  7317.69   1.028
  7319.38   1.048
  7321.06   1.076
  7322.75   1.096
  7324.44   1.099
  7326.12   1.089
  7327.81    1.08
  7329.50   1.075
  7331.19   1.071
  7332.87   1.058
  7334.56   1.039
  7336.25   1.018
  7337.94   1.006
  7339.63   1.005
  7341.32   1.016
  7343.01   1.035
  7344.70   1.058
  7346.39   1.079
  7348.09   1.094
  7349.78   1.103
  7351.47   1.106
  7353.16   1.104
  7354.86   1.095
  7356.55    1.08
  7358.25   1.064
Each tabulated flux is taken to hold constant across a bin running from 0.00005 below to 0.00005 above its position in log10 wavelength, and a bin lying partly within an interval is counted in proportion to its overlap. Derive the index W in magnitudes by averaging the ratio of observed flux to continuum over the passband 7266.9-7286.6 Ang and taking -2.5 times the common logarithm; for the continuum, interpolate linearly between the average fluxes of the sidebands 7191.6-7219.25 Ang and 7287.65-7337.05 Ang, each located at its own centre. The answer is 0.22 mag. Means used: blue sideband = 1.04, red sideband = 1.05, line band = 0.855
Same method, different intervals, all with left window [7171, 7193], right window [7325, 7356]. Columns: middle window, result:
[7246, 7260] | -0.13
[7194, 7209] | -0.07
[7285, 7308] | 0.02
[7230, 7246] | -0.05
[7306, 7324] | 0.00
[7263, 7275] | 0.10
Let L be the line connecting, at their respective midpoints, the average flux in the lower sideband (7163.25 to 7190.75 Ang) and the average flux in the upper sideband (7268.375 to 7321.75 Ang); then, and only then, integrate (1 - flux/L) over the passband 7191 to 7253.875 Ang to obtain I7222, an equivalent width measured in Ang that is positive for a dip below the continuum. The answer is -4.5 Ang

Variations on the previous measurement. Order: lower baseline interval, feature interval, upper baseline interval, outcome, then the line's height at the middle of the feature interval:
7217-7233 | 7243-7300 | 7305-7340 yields 0.4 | 1.01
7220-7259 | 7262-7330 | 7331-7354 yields 4.2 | 1.06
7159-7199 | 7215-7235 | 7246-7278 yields 0.3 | 1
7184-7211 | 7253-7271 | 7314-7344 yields -0.9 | 1.04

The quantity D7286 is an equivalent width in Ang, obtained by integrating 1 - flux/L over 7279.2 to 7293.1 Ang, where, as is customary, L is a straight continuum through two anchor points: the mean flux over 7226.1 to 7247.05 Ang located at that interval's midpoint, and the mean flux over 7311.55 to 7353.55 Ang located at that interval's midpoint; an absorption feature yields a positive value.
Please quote 1.4 Ang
